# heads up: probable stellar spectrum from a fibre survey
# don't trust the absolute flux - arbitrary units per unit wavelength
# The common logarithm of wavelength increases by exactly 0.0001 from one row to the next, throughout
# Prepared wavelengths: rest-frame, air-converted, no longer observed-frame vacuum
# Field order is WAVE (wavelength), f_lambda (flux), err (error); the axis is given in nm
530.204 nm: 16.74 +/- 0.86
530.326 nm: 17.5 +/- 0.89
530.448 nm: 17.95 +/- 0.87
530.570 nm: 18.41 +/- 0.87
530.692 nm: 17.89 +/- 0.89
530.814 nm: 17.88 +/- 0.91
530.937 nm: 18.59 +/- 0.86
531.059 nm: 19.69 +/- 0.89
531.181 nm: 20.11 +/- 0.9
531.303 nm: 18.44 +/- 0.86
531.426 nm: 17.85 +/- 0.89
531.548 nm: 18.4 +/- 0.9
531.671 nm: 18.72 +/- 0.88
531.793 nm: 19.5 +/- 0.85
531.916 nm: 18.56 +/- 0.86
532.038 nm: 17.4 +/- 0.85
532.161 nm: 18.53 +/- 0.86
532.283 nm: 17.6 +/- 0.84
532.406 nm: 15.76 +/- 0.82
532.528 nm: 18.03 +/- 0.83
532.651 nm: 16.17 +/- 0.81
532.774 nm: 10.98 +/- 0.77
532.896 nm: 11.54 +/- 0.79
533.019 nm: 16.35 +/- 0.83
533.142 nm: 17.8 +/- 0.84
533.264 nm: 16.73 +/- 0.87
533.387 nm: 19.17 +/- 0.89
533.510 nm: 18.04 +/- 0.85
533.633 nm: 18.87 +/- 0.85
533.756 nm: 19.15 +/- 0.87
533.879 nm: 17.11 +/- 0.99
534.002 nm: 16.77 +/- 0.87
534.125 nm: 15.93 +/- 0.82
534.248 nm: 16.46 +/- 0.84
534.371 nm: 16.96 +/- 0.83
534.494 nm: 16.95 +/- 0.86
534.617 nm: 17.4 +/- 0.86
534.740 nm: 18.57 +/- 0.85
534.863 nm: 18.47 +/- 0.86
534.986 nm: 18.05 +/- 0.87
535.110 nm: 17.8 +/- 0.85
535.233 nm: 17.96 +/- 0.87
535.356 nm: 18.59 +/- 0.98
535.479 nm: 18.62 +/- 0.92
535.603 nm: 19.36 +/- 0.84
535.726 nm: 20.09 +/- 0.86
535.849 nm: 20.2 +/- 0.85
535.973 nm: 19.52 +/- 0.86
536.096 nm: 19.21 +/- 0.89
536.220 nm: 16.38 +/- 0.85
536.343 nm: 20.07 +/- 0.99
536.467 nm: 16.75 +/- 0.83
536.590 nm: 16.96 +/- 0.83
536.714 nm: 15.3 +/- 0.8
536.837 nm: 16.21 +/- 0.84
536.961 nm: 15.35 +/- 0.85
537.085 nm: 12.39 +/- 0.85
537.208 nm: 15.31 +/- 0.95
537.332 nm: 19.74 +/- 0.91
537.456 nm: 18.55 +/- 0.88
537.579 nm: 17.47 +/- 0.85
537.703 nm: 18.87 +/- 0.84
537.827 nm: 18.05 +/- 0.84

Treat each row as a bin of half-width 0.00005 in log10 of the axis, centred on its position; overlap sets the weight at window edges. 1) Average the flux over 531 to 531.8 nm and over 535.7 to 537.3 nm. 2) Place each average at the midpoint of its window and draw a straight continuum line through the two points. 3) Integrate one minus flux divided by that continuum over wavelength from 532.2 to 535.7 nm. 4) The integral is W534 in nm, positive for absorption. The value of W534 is 0.16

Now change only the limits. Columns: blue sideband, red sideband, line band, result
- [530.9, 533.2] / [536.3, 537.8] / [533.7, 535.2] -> -0.03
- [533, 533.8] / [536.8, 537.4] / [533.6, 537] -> -0.19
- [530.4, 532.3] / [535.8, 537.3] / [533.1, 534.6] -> 0.02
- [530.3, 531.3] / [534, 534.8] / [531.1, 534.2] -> 0.07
